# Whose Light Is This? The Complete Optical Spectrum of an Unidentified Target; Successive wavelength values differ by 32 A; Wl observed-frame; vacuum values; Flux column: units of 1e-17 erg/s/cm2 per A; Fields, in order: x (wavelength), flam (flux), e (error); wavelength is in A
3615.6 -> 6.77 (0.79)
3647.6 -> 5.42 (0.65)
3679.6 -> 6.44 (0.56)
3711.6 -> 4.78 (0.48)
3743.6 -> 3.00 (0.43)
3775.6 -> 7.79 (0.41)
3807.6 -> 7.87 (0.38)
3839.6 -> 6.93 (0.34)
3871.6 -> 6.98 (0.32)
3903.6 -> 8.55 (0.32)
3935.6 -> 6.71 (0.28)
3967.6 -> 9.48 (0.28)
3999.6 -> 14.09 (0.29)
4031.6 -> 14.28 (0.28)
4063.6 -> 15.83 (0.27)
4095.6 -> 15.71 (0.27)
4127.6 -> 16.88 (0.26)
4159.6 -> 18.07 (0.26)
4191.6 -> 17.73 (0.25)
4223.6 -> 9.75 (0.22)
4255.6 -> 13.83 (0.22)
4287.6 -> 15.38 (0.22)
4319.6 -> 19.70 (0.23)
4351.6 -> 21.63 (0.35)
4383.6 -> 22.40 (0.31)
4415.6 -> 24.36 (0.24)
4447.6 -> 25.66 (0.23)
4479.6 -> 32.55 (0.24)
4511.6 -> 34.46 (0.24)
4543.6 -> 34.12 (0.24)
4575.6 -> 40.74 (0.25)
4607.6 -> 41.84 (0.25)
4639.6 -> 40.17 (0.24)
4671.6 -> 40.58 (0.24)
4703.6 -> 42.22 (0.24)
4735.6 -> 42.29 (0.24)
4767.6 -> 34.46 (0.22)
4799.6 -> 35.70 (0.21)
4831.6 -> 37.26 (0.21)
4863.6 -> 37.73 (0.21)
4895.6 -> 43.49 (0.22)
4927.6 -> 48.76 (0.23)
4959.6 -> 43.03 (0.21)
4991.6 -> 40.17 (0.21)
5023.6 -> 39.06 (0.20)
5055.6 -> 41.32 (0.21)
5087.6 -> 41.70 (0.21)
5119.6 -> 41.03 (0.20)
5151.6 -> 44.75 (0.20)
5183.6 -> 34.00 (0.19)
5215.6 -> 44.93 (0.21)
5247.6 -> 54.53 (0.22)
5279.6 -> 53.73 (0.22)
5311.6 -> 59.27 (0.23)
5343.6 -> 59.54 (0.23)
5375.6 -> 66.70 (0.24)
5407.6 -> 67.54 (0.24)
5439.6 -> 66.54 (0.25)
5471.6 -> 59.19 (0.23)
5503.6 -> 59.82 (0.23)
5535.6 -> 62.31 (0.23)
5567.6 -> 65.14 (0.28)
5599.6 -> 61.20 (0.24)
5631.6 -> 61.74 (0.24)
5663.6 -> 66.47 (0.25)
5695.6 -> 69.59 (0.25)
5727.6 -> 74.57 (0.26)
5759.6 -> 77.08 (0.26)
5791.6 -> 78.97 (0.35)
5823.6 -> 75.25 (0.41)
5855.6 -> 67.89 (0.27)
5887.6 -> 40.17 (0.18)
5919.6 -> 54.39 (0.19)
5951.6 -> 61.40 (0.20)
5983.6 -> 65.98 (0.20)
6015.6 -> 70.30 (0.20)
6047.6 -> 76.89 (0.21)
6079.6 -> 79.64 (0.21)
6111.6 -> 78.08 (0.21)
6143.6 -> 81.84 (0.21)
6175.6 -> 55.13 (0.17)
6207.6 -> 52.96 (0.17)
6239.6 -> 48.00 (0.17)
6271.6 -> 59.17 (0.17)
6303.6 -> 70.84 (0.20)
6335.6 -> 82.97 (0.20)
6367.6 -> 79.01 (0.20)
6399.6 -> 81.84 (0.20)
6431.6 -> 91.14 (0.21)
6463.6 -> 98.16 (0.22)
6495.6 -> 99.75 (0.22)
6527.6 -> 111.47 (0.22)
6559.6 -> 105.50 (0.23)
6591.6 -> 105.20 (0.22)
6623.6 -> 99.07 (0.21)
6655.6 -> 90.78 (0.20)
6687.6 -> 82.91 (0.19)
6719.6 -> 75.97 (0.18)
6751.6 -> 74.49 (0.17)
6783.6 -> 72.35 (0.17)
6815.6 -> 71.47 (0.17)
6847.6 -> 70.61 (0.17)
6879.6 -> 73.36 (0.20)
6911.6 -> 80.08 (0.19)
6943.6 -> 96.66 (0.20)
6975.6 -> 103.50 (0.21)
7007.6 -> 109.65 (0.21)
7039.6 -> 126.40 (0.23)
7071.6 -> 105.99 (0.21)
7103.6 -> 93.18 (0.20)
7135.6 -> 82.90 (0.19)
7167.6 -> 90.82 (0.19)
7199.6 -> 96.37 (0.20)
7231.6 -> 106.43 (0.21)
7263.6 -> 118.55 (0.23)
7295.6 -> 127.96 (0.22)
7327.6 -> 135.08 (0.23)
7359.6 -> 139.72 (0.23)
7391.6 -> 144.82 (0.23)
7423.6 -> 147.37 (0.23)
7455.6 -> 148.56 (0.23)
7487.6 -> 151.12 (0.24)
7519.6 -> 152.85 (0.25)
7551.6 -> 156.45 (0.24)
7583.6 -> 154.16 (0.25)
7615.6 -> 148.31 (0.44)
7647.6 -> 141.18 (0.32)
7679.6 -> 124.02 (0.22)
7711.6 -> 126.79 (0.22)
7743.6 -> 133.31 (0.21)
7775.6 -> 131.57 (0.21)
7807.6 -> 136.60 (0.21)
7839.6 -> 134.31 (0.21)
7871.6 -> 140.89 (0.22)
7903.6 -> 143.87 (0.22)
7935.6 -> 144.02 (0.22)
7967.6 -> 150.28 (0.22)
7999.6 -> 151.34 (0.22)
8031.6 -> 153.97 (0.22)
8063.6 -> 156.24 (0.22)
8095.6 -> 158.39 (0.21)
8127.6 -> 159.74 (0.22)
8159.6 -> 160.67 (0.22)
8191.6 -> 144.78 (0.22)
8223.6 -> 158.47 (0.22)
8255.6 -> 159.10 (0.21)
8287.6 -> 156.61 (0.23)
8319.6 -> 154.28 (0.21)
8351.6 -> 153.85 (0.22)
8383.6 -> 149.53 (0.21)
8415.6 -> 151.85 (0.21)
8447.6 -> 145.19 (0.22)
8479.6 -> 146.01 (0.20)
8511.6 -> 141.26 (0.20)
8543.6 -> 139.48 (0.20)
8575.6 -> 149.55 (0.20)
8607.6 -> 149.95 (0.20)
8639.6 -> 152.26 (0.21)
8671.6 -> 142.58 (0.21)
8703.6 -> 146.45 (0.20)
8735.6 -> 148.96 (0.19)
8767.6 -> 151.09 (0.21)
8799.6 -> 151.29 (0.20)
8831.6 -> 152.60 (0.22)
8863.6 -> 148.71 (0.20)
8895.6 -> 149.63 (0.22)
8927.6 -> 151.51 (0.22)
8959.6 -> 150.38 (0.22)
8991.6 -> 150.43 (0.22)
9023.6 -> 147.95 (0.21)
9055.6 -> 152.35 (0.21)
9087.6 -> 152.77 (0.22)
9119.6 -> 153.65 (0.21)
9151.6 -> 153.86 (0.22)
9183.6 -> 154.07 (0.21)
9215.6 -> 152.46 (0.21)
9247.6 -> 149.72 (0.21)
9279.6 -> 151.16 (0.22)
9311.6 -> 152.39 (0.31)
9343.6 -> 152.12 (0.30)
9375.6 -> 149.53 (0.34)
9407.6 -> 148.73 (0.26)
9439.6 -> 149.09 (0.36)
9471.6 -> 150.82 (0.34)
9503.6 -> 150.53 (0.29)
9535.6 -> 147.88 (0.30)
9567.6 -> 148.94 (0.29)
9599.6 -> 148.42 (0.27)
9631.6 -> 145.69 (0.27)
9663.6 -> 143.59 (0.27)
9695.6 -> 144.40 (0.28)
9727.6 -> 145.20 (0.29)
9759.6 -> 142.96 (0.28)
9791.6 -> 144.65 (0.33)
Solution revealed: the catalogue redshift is 0.000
